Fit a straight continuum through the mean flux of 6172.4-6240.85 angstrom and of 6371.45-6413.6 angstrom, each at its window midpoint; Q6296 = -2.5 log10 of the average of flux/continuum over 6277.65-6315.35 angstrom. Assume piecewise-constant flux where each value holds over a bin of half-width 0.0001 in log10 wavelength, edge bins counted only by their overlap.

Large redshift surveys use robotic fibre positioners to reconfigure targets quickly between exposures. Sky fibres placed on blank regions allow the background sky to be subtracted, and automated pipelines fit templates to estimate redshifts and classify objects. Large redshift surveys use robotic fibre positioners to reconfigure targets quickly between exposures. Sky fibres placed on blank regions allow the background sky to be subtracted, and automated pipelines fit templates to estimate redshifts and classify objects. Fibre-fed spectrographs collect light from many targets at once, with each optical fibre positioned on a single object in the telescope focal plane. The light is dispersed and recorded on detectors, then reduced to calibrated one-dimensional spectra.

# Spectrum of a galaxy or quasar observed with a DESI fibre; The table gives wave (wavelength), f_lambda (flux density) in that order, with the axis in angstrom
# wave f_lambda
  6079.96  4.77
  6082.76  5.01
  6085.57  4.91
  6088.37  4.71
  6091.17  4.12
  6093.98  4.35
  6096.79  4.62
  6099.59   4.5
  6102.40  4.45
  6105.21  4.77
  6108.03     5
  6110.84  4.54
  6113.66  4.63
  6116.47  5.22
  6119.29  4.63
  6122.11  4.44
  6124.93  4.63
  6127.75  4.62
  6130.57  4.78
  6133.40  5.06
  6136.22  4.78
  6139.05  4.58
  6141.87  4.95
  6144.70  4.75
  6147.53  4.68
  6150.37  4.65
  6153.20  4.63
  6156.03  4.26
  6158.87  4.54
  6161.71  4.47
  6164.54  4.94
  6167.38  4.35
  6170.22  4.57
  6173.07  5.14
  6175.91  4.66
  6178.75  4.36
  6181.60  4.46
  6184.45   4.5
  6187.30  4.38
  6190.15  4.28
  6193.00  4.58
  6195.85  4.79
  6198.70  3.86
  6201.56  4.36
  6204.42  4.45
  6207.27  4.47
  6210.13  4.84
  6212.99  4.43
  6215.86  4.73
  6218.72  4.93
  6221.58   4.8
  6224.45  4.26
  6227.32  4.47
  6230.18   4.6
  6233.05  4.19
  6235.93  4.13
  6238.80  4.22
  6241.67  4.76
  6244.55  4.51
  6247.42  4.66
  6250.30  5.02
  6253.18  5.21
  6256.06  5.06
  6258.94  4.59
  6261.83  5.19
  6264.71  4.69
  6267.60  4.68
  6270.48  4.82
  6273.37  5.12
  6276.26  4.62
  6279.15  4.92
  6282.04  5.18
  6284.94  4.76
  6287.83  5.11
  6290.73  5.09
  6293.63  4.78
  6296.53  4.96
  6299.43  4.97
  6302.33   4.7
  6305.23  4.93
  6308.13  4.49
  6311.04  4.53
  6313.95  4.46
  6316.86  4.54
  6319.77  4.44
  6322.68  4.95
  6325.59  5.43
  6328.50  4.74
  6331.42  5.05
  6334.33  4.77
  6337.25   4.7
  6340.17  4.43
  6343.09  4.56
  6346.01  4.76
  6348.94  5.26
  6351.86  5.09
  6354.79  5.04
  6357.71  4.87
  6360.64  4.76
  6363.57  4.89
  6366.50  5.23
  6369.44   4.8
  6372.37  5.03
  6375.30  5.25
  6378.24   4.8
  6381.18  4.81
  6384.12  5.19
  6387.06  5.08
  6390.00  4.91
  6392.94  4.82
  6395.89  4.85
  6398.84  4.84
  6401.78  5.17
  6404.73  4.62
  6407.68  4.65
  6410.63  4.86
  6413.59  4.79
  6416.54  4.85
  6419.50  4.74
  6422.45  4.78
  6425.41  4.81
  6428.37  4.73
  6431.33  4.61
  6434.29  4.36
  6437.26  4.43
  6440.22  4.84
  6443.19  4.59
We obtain -0.032 mag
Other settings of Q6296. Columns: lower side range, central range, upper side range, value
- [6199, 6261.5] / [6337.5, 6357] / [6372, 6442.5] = -0.02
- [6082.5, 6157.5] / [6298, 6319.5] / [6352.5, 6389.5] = 0.06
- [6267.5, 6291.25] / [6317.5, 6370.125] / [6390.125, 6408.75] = 0.00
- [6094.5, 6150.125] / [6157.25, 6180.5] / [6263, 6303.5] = 0.03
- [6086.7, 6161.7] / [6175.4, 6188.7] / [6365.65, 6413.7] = 0.06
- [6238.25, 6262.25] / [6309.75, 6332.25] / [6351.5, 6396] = 0.03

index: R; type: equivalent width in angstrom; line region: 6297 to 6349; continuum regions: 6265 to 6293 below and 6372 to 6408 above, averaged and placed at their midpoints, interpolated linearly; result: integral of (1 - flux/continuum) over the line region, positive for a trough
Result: 1.7 angstrom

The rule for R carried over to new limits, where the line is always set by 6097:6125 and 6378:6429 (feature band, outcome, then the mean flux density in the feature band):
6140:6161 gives 0.3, 4.63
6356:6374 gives -0.4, 4.94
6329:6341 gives 0.1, 4.75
